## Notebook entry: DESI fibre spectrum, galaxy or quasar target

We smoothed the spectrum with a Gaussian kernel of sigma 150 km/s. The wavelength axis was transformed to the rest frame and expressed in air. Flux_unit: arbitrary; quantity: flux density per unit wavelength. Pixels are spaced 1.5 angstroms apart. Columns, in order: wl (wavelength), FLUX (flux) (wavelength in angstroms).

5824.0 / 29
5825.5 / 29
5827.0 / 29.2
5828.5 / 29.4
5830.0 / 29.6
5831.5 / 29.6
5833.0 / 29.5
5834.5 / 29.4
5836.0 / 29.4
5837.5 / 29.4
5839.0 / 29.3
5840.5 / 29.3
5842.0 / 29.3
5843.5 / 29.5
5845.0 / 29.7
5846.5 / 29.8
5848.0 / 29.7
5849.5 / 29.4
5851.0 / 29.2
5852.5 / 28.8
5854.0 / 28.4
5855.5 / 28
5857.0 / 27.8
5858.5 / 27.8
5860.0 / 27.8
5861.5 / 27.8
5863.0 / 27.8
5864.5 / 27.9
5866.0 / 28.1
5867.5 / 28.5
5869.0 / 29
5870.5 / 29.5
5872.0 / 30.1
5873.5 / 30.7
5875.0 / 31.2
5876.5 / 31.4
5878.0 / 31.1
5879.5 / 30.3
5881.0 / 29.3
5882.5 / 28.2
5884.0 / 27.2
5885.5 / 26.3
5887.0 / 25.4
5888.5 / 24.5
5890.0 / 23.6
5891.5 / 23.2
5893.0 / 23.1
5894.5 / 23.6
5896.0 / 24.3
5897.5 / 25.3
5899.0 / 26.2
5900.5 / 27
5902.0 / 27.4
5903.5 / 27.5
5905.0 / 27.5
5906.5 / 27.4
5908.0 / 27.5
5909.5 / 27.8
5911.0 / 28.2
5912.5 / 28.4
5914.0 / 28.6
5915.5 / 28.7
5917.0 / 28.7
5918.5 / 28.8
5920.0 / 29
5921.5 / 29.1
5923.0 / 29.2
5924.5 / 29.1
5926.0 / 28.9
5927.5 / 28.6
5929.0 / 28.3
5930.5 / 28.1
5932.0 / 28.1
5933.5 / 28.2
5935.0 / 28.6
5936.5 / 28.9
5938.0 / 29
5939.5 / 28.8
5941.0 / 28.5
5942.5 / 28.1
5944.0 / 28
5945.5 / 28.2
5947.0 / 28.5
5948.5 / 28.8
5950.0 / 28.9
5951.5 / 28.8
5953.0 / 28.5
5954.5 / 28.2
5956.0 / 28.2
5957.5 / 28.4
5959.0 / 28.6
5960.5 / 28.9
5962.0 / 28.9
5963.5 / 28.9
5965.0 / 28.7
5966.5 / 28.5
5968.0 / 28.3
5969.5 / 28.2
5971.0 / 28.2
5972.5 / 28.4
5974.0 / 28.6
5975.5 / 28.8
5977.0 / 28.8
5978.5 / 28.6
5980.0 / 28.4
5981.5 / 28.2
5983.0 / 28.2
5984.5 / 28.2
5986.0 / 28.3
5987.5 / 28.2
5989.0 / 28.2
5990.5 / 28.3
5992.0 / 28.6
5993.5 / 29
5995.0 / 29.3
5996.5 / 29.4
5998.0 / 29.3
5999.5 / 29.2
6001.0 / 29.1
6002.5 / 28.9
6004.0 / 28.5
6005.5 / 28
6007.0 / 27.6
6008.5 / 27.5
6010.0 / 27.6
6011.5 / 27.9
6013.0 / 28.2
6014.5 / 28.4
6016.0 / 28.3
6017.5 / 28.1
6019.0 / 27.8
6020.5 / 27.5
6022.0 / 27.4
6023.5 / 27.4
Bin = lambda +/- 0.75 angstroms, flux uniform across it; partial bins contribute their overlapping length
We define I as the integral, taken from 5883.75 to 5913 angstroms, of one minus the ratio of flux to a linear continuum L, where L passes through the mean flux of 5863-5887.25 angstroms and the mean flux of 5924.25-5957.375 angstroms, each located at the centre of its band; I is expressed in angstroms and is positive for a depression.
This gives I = 2.9 angstroms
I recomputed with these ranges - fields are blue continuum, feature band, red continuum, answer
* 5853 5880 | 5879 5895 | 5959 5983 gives 1.7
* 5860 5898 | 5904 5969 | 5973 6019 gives -1.2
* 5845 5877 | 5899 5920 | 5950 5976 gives 0.6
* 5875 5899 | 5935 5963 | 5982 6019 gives -1.0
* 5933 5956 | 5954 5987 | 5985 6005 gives 0.2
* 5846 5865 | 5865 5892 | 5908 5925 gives 0.3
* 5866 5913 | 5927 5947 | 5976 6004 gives -0.3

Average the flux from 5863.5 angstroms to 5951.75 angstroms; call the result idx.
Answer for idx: 28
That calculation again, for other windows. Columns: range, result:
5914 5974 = 28.6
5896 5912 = 27.1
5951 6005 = 28.6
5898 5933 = 28.2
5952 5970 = 28.5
